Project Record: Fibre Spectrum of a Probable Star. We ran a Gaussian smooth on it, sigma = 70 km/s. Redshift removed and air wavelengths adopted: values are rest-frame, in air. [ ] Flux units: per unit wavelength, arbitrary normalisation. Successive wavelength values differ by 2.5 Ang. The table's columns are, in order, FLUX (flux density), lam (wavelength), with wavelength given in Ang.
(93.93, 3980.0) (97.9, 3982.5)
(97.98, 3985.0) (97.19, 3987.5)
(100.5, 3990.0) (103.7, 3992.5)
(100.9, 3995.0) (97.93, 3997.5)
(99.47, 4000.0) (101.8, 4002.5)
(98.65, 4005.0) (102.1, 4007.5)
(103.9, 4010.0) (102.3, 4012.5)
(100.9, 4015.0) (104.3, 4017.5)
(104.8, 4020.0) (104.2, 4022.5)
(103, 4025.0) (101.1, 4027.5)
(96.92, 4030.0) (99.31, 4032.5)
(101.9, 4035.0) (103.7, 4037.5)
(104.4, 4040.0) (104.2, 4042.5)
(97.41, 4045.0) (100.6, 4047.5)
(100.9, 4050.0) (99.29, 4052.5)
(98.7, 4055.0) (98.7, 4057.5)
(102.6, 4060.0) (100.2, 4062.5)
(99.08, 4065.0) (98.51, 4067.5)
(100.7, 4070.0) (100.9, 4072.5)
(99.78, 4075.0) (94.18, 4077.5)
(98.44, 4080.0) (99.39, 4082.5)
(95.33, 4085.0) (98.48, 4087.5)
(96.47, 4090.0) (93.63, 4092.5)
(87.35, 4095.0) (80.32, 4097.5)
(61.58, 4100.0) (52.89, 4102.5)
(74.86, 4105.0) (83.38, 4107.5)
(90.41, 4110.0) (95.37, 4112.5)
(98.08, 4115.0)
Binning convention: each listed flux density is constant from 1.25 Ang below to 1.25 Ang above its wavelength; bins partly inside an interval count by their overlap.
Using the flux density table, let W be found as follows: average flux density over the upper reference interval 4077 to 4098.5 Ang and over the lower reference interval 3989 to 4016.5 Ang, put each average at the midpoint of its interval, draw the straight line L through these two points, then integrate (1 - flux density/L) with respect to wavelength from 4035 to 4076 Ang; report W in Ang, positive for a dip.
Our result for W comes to -1.71 Ang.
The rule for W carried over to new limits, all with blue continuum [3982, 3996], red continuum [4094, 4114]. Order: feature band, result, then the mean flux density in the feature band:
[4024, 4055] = -3.6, 101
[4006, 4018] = -0.9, 103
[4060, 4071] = -1.8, 99.9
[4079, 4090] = -2.1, 97.7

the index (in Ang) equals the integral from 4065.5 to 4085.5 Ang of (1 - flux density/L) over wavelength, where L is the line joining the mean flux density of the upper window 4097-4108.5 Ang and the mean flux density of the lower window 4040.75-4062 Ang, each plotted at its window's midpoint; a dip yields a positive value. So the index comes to -3.0 Ang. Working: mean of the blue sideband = 100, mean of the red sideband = 69.7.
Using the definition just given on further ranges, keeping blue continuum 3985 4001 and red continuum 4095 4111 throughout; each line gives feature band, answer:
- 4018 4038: -2.20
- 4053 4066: -2.34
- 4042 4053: -1.63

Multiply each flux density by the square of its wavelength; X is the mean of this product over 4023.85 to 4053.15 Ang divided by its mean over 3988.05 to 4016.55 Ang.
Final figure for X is 1.02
